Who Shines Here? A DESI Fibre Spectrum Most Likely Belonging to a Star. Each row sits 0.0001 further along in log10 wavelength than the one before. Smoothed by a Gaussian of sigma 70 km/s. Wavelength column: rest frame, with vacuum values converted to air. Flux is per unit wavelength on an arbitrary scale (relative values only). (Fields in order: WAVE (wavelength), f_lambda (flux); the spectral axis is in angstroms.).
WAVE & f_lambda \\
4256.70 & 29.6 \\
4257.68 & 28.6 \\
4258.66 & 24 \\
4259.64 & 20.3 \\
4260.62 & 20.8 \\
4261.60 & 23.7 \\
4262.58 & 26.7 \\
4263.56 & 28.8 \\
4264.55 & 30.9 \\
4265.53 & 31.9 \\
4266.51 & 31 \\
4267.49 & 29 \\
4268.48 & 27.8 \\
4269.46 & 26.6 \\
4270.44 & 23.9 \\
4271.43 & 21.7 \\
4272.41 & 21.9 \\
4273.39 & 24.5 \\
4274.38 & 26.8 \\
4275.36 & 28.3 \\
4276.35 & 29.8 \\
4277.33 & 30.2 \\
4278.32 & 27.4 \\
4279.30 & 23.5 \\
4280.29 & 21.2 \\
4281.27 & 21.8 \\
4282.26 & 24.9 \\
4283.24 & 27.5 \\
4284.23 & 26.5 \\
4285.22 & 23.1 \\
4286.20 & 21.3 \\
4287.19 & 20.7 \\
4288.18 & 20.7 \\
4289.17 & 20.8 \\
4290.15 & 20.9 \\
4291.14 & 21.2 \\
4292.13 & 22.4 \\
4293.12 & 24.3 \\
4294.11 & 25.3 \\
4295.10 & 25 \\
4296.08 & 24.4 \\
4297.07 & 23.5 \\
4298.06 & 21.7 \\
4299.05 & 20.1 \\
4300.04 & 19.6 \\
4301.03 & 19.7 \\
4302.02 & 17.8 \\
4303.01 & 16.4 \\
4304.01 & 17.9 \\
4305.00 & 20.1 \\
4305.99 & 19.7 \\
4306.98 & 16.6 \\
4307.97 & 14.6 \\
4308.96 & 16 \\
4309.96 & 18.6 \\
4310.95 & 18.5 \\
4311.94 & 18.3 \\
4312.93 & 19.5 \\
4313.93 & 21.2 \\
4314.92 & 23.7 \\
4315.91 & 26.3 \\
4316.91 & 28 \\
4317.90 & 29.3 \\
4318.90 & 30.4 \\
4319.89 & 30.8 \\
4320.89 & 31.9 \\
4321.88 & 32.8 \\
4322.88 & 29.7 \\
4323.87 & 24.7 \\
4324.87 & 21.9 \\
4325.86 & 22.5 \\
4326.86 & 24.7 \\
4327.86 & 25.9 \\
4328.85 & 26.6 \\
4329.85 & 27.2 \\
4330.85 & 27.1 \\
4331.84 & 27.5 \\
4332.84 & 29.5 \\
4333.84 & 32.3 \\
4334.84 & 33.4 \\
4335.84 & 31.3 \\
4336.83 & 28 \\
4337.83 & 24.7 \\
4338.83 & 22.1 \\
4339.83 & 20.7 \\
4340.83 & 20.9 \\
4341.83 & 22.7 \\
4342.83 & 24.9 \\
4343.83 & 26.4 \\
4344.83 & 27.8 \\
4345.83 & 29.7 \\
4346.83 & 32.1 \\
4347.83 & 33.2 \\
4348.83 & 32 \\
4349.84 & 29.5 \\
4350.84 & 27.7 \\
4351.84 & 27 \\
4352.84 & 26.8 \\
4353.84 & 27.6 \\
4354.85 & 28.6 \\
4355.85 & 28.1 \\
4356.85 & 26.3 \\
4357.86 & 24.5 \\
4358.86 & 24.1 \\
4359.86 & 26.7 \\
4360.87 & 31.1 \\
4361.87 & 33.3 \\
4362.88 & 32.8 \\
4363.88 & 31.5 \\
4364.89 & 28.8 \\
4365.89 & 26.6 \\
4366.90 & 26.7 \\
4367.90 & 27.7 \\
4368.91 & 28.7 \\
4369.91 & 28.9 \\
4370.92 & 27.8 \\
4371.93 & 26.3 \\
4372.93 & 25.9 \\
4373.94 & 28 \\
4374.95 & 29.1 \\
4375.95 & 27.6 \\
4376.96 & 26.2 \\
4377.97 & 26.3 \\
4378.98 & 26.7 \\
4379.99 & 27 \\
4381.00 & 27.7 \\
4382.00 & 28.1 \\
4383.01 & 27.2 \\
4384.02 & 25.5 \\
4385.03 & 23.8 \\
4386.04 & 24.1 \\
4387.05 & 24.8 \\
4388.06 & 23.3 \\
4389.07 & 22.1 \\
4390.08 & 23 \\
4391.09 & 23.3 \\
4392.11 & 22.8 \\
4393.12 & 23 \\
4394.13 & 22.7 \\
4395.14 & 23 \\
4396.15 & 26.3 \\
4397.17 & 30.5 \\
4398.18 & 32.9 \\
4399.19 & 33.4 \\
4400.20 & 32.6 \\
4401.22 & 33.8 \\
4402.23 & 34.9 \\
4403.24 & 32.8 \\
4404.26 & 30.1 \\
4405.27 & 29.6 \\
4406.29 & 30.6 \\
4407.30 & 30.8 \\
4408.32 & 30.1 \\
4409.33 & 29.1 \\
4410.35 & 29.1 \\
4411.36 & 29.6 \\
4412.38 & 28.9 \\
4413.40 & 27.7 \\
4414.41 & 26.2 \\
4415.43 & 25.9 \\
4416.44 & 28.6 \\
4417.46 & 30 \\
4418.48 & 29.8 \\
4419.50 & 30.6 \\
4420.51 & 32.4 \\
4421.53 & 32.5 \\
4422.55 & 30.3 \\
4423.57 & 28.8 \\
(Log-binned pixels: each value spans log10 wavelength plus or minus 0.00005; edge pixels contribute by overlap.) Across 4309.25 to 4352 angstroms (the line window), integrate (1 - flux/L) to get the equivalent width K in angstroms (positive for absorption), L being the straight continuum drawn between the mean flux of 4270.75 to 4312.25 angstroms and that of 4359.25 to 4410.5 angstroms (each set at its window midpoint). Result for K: -3.5 angstroms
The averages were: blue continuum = 22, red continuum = 27.9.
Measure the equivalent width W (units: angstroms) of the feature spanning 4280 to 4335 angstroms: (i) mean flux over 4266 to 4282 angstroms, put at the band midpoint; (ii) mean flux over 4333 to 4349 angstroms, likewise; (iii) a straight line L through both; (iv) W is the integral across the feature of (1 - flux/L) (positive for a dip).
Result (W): 6.8 angstroms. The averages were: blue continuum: 26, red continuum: 27.6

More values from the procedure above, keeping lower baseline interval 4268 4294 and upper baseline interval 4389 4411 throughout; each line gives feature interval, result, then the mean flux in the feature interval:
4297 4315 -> 4.5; 18.9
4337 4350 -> 0.0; 26.6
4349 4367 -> -0.8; 28.3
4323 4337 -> -0.7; 27.4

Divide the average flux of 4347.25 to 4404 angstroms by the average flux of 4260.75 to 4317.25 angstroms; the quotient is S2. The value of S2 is 1.19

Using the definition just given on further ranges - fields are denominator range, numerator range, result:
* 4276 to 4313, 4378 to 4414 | 1.28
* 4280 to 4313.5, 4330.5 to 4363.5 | 1.34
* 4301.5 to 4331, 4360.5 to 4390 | 1.17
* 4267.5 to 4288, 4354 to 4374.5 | 1.12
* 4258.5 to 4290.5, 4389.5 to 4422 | 1.15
